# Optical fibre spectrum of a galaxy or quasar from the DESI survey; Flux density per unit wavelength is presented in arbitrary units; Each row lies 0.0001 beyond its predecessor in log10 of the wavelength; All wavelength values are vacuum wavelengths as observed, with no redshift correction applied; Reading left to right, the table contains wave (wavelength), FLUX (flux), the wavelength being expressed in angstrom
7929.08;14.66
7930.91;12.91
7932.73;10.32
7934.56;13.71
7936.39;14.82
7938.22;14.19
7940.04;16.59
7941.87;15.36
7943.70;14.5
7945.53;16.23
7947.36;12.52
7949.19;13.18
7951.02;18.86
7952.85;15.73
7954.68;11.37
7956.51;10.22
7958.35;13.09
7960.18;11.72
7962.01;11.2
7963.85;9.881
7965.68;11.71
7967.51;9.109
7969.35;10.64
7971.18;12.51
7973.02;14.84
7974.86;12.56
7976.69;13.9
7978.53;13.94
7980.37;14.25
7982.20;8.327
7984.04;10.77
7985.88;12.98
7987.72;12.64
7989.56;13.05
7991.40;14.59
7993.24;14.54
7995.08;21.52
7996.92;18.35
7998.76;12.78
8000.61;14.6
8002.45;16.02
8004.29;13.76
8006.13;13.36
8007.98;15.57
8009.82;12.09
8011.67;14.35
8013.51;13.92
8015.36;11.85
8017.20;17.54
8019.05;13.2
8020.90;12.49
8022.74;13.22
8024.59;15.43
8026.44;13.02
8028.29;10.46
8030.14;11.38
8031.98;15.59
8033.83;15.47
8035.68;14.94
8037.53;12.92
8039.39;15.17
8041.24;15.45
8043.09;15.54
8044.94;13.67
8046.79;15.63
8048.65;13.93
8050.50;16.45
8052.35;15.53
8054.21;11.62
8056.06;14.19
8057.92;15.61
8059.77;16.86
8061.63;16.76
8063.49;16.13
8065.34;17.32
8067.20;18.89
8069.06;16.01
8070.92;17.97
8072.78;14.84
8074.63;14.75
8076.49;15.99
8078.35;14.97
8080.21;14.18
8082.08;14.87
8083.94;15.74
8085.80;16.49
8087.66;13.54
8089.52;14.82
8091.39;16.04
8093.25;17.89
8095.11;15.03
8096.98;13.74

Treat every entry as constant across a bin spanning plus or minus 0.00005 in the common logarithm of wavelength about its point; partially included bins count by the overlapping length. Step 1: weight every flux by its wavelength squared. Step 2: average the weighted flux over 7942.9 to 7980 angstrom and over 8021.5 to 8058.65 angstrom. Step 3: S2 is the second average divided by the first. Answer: 1.1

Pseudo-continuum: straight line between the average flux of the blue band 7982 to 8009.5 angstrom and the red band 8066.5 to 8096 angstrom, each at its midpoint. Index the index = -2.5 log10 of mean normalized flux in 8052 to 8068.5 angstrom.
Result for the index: -0.04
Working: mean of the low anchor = 14.3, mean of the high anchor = 15.7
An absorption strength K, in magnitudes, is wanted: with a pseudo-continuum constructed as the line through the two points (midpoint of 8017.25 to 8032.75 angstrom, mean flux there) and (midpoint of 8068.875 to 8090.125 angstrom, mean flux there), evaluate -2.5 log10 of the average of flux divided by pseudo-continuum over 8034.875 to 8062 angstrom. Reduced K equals -0.05 mag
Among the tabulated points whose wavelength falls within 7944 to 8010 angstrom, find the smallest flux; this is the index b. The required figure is 8.327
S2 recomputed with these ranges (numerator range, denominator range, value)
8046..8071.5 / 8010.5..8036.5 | 1.17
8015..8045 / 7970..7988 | 1.12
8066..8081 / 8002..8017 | 1.16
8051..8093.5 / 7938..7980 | 1.22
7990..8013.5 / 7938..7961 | 1.08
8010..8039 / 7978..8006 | 0.98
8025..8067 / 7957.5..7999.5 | 1.16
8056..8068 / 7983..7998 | 1.15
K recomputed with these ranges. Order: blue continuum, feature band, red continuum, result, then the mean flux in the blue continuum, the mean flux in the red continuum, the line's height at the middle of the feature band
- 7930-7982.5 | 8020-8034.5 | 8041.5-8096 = 0.10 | 13.1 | 15.6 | 14.7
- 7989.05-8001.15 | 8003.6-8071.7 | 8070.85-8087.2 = 0.06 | 15.7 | 15.4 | 15.5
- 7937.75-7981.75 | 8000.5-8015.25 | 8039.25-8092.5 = 0.01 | 13.2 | 15.5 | 14.2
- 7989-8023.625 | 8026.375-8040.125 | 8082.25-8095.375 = 0.10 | 14.6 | 15.6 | 14.9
